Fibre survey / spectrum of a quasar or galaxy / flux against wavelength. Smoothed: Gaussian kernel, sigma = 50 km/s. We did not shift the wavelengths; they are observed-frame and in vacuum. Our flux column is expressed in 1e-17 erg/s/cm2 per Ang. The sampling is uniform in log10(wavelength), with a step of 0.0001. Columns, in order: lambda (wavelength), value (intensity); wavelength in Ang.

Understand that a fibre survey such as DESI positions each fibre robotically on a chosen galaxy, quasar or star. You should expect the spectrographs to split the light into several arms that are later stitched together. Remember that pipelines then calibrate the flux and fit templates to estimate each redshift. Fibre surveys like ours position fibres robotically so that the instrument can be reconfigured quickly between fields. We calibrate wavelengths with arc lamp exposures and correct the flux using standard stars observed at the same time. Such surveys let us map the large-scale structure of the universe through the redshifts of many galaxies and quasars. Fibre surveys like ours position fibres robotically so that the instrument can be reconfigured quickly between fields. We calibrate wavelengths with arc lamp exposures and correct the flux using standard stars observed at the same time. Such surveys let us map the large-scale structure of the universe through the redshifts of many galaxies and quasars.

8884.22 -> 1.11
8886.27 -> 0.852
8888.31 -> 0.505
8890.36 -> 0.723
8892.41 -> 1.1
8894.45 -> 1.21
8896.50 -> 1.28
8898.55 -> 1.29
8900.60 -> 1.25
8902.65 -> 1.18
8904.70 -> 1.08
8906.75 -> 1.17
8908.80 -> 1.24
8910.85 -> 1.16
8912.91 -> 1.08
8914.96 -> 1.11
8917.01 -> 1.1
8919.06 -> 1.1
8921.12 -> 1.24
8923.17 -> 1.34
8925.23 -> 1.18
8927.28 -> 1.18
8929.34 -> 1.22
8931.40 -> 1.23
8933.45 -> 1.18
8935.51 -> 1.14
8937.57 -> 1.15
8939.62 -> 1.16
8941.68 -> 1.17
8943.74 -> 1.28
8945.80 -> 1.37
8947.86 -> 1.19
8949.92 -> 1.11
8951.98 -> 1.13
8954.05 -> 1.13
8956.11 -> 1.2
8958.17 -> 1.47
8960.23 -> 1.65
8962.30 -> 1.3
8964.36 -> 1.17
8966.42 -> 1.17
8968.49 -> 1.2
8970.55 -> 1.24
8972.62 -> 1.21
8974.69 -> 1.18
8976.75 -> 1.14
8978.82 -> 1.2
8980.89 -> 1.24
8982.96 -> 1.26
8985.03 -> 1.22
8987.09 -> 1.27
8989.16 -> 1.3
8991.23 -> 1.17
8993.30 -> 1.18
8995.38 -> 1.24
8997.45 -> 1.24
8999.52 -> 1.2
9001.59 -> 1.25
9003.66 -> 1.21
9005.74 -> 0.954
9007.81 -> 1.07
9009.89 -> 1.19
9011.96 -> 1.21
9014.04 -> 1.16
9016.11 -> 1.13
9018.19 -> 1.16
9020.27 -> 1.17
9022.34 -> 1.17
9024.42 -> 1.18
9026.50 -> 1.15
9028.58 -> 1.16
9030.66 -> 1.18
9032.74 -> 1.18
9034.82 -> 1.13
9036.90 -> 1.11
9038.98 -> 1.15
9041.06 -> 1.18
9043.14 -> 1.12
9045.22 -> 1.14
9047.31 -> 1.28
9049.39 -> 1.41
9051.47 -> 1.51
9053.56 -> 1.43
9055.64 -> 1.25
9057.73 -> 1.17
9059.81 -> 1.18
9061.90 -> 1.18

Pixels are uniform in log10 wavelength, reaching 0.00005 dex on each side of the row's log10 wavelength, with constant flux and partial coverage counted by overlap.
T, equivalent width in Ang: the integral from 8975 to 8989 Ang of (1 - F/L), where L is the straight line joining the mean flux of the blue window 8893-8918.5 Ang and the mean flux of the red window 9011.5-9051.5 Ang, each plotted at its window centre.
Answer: -0.50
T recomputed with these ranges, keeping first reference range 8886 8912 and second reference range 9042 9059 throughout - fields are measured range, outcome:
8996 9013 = 0.8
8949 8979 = -1.6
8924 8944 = -1.0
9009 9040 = 2.2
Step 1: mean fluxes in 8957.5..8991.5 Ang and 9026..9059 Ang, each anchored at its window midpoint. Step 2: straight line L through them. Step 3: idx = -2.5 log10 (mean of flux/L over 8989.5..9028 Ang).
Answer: 0.06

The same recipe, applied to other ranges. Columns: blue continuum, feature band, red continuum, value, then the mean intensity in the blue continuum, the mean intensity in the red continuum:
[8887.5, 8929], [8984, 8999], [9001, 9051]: -0.06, 1.13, 1.17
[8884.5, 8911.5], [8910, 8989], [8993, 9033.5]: -0.09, 1.08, 1.17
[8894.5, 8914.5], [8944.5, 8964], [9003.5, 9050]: -0.09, 1.19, 1.16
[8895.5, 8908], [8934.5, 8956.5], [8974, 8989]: 0.03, 1.21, 1.22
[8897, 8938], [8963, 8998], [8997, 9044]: -0.04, 1.18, 1.16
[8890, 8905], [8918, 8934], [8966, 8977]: -0.03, 1.16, 1.19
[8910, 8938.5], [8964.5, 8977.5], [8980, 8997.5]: 0.03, 1.17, 1.24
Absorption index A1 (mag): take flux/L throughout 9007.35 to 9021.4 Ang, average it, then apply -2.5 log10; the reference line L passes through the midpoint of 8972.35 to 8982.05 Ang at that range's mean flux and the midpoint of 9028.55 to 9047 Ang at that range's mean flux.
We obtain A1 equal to 0.009 mag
